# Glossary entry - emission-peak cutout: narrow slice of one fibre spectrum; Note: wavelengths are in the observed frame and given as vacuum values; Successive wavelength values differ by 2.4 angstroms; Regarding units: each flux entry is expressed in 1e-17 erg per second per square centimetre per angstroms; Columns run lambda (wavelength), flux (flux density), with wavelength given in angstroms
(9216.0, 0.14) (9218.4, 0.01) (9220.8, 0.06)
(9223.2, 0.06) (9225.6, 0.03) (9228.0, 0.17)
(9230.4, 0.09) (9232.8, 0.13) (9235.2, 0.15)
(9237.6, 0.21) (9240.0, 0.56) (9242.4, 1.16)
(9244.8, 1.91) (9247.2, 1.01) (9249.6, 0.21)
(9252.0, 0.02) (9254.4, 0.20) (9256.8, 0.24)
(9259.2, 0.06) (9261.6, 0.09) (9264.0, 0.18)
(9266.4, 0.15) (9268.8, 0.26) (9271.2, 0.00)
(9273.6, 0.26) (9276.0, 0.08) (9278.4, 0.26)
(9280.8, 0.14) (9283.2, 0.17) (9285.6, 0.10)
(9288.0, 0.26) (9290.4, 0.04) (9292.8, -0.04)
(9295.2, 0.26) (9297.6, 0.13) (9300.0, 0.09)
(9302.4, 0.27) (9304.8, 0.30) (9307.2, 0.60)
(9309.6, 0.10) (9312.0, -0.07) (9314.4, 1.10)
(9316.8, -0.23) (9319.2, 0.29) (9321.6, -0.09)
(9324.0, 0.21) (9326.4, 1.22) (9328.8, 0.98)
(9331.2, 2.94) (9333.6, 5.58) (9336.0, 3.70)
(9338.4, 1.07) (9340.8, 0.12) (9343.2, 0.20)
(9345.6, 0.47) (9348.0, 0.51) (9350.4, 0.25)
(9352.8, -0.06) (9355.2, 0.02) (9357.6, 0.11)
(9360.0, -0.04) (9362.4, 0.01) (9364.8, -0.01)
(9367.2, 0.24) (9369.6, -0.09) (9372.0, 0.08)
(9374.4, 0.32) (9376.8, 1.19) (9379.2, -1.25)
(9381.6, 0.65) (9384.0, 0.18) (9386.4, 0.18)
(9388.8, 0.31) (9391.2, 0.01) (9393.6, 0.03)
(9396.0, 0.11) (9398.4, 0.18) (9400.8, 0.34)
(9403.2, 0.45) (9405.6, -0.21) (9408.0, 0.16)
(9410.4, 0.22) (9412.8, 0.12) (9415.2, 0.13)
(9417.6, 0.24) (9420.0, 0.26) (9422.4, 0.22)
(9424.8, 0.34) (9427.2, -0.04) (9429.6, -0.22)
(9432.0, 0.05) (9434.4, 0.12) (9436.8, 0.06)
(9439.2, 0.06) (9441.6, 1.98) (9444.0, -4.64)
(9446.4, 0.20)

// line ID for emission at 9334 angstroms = [O III] 5007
